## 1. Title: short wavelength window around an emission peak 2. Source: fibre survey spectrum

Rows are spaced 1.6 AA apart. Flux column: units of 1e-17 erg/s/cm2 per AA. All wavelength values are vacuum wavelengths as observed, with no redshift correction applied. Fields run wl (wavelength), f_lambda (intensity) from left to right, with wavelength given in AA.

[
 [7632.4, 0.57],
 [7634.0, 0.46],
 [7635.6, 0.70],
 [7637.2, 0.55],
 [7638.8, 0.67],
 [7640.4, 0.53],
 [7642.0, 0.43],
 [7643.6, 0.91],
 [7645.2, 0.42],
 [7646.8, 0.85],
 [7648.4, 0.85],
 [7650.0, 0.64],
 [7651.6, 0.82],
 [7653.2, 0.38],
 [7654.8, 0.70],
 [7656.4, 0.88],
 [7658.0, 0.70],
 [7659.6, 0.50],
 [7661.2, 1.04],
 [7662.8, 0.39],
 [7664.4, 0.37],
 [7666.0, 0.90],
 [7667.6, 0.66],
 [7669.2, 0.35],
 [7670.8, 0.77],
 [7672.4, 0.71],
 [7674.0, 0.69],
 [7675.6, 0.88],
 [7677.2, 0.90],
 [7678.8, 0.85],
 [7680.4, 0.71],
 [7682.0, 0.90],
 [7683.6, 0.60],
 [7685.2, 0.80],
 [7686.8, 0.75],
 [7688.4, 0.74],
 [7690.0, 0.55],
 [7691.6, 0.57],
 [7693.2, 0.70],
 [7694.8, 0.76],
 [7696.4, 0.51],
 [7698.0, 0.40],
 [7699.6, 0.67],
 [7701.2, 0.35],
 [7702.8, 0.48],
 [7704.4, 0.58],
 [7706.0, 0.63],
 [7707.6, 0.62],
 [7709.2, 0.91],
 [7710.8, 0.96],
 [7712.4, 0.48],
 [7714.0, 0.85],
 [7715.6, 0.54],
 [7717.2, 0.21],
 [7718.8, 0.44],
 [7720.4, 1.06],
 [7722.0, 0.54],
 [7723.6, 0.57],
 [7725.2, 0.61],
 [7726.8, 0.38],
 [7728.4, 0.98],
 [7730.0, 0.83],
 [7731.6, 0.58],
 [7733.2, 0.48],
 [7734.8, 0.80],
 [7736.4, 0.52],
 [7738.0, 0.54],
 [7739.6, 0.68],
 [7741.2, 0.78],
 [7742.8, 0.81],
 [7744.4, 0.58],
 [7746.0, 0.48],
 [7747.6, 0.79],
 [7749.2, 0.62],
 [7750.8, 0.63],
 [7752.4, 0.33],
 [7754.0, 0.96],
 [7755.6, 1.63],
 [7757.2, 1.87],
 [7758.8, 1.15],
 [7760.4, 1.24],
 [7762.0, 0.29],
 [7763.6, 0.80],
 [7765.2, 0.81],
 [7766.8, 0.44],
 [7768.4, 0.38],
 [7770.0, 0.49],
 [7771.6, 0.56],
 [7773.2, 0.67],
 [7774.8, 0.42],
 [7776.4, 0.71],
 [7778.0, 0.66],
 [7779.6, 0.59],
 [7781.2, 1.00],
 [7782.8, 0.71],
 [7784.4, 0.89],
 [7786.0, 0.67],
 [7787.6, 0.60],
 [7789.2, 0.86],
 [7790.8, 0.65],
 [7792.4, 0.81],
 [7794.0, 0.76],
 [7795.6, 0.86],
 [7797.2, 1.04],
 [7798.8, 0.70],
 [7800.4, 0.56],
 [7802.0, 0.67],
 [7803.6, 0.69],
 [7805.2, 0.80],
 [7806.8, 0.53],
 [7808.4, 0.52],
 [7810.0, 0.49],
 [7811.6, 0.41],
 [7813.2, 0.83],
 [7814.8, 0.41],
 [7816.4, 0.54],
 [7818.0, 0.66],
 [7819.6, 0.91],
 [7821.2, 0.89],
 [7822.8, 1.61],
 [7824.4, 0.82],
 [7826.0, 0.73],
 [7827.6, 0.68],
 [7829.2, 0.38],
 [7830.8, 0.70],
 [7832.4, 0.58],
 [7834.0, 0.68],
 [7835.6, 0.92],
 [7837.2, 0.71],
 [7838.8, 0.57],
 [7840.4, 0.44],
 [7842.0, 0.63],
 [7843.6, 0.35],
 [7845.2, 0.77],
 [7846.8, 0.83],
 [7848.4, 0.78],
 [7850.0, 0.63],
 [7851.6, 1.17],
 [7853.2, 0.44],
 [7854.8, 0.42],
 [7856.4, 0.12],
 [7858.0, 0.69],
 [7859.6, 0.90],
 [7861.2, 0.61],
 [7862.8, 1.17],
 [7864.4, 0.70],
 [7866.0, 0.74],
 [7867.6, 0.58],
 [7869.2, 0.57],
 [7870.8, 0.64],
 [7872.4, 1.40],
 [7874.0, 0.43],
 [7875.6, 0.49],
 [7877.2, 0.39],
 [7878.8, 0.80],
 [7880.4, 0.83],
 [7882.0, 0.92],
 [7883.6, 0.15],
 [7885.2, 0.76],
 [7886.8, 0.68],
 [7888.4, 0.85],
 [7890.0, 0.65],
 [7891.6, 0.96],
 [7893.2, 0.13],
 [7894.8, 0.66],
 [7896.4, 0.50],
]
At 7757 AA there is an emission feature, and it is Hgamma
